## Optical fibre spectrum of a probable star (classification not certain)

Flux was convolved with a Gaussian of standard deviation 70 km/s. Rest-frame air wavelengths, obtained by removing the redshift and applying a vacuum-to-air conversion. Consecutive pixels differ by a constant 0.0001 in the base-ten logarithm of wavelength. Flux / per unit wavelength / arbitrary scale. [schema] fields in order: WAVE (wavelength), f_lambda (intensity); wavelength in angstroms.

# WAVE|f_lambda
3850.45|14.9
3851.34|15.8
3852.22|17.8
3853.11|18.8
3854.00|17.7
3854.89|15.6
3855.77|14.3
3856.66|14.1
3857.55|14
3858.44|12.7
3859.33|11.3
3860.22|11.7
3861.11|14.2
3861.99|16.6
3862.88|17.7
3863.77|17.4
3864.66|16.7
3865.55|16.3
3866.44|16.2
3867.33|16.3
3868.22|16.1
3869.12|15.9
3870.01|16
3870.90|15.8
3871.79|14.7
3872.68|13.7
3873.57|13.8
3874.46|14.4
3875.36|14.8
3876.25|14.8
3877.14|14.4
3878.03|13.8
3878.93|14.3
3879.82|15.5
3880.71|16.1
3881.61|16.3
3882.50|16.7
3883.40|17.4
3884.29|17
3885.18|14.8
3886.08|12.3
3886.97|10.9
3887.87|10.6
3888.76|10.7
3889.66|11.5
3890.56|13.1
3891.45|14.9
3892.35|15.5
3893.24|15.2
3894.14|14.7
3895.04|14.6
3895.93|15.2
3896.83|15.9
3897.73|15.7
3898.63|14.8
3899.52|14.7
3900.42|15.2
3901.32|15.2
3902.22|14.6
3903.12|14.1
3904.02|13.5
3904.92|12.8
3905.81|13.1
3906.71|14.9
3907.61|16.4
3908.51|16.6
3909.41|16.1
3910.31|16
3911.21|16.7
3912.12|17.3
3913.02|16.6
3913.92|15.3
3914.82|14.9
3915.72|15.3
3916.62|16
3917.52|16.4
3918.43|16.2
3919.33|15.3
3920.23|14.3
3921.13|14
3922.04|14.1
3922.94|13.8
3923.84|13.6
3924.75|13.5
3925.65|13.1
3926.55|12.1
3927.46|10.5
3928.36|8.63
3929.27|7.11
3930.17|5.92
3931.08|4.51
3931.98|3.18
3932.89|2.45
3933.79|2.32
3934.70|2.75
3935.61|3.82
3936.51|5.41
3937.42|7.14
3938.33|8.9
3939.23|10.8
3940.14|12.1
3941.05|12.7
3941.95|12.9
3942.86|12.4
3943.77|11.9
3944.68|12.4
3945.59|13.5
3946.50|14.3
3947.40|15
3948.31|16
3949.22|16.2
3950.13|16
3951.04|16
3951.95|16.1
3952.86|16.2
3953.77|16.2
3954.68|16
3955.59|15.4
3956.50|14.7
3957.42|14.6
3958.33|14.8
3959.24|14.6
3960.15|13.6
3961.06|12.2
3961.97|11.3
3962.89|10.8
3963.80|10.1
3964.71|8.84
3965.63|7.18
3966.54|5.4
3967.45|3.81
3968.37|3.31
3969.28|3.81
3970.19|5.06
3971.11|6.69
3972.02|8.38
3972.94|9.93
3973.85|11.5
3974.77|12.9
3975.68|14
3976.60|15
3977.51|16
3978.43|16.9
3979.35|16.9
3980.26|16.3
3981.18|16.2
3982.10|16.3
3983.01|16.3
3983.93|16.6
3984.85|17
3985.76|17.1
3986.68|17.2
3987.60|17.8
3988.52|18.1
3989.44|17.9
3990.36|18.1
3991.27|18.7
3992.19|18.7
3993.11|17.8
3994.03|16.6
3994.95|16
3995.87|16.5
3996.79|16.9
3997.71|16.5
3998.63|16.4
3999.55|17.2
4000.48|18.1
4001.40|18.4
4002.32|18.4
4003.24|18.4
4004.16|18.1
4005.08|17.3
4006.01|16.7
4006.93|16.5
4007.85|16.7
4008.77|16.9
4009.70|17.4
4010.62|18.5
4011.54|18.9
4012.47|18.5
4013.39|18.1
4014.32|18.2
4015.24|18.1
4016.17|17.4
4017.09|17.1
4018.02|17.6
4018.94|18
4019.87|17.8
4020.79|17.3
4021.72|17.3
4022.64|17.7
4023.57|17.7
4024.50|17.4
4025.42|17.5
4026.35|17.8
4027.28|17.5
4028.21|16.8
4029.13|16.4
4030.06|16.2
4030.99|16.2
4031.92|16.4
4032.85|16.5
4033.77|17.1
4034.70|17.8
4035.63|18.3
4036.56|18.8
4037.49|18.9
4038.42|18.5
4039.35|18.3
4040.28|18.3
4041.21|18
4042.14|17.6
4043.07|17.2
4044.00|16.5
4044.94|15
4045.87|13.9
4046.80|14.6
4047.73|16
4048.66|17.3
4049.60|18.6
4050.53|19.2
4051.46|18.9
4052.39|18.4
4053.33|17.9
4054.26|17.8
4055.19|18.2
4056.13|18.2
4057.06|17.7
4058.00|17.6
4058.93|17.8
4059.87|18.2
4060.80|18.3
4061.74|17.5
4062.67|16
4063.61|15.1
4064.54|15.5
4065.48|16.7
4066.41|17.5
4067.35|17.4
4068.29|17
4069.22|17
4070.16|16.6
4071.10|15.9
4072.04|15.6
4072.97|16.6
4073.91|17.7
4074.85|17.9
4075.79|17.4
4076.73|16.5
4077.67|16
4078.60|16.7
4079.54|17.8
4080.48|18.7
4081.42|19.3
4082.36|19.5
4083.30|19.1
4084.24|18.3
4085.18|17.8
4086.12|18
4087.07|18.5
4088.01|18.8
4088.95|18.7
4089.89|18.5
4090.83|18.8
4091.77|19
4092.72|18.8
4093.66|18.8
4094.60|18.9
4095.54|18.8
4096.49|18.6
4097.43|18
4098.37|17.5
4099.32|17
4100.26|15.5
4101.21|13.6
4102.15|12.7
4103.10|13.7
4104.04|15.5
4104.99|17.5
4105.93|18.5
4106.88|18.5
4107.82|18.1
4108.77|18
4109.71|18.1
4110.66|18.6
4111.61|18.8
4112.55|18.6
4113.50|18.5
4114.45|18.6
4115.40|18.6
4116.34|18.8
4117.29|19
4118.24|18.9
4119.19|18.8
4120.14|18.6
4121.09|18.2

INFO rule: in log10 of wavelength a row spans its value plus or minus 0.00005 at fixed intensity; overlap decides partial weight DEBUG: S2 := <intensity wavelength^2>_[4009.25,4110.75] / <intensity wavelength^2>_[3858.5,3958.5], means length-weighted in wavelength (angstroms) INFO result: 1.4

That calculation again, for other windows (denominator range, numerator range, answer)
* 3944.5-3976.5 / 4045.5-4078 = 1.51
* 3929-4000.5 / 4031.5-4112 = 1.45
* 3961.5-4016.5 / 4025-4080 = 1.19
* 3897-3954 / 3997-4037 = 1.43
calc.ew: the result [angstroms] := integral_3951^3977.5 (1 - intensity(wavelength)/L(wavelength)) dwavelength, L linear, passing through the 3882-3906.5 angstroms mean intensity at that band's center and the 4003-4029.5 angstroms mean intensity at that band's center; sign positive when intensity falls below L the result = 7.9 angstroms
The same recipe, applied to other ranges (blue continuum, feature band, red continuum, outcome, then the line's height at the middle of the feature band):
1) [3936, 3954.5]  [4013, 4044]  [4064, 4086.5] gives -3.4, 15.8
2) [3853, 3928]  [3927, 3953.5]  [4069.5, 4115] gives 8.9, 15.5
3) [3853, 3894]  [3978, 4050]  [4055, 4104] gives -3.3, 16.6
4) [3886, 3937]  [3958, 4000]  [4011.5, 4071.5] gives 4.2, 15.1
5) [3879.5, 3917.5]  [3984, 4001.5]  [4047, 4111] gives -1.2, 16.3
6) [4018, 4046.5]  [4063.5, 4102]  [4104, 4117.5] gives 0.9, 18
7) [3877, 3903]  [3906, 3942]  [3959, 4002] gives 6.5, 14.3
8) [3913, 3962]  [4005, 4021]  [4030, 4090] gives -2.2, 15.5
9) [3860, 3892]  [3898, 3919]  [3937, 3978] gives -2.6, 13.7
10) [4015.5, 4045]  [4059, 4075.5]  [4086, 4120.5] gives 0.7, 17.7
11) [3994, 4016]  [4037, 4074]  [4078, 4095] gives 1.9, 18.1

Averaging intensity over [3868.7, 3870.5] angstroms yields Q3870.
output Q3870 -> 16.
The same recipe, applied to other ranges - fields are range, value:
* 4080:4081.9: 19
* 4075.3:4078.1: 16.6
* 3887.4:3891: 11.4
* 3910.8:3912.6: 16.9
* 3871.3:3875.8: 14.3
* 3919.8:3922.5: 14.1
